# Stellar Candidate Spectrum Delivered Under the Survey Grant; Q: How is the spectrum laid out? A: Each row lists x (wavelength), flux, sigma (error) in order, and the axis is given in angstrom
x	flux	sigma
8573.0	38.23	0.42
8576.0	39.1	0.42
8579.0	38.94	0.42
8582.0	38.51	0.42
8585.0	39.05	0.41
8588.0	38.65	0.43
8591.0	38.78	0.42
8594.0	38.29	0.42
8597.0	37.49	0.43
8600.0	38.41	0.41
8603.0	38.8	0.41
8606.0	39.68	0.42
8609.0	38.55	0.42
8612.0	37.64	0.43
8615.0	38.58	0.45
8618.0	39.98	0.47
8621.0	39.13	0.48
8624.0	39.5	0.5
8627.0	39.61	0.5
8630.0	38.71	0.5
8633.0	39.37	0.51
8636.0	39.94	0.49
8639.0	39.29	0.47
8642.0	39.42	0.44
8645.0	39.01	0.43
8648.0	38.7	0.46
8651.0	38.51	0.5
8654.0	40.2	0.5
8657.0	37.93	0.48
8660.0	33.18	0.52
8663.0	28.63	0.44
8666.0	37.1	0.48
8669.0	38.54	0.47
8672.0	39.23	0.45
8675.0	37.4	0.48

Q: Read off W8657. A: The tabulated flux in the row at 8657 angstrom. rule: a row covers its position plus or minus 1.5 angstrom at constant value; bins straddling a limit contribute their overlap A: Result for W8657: 37.93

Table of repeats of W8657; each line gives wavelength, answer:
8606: 39.68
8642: 39.42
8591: 38.78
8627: 39.61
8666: 37.1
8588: 38.65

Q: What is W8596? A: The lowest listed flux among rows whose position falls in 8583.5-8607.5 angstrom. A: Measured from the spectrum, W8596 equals 37.49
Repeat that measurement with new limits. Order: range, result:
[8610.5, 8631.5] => 37.64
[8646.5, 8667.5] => 28.63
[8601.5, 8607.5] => 38.8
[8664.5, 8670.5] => 37.1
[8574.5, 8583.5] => 38.51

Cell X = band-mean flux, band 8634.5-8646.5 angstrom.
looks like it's 39.4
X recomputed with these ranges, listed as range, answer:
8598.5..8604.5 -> 38.6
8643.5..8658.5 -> 38.9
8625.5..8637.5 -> 39.4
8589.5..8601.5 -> 38.2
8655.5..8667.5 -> 34.2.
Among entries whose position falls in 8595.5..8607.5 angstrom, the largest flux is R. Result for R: 39.68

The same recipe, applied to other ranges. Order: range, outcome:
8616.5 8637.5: 39.98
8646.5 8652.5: 38.7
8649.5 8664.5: 40.2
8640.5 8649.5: 39.42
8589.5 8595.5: 38.78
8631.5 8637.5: 39.94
